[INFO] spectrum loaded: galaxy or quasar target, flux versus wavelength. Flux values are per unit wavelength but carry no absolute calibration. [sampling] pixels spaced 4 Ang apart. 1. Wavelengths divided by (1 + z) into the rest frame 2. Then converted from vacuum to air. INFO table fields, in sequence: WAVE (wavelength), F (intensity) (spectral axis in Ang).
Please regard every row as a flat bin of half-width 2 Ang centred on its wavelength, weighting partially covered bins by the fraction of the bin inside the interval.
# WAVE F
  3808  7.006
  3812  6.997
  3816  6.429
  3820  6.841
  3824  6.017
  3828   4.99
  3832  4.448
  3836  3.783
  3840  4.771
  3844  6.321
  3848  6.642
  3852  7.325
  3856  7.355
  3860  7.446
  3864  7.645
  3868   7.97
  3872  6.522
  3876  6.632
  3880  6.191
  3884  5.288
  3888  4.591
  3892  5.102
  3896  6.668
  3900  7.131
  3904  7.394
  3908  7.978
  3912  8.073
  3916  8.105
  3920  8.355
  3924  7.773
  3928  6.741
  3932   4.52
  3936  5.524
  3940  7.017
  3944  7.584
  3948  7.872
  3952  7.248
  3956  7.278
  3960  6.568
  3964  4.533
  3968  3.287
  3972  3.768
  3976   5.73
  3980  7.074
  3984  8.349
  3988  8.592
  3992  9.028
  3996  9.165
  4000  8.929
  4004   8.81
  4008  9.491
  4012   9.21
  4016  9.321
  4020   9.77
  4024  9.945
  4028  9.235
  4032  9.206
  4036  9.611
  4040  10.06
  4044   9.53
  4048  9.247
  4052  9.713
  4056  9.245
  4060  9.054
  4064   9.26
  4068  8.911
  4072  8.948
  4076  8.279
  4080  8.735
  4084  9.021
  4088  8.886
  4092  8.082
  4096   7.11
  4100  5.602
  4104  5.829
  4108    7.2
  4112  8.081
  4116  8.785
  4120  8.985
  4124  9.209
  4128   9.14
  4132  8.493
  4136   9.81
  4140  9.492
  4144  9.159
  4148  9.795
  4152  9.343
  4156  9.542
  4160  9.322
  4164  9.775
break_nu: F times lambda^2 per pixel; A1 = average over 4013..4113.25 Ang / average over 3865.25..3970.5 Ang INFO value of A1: 1.4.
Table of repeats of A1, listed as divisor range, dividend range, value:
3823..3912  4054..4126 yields 1.46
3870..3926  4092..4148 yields 1.35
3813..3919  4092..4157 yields 1.48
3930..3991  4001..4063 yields 1.53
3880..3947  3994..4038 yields 1.46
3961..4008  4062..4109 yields 1.18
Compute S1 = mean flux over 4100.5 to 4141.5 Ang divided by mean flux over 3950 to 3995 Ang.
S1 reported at 1.3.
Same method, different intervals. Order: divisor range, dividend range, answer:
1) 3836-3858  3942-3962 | 1.17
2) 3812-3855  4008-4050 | 1.63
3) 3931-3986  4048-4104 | 1.36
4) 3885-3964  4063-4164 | 1.26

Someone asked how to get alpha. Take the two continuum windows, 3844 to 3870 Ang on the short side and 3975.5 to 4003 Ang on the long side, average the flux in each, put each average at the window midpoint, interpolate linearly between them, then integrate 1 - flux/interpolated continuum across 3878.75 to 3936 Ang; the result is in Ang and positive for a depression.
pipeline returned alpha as 7.6 Ang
